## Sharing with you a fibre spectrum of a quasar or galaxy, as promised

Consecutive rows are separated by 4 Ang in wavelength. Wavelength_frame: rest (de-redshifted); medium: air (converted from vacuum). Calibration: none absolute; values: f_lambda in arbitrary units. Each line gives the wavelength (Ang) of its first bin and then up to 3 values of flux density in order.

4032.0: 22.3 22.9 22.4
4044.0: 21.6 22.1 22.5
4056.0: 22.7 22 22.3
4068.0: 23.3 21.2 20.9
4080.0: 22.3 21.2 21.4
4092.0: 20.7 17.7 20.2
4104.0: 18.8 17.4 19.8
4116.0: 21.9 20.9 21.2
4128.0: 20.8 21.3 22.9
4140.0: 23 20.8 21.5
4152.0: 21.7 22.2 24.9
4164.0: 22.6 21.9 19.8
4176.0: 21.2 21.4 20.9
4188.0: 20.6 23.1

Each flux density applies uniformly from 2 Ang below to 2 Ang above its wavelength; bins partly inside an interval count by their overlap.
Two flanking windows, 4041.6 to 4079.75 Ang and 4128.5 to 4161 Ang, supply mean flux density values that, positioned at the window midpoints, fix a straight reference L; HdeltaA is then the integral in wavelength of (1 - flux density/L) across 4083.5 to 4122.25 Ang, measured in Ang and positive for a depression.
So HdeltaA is 3.77 Ang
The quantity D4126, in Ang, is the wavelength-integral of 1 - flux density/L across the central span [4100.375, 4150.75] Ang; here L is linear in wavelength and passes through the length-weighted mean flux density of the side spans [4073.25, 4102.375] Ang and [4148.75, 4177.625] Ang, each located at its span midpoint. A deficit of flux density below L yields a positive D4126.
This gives 1.1 Ang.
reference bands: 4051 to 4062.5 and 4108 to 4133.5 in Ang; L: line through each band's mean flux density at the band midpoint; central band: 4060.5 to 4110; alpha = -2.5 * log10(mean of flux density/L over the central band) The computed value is 0.05 mag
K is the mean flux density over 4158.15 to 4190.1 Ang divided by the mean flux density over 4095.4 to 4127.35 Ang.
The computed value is 1.09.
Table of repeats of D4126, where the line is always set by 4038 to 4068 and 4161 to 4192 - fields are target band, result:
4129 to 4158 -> -0.3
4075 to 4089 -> 0.4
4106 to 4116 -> 1.2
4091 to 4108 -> 2.3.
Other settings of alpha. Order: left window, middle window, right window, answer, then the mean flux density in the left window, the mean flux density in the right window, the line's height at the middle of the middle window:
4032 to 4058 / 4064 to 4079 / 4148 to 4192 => 0.017 mag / 22.4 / 21.8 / 22.2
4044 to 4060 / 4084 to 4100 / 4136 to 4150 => 0.103 mag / 22.3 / 21.9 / 22.1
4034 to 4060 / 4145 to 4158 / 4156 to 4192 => 0.007 mag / 22.3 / 21.8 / 21.9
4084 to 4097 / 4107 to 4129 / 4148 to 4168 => 0.042 mag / 20.3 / 22.6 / 21.2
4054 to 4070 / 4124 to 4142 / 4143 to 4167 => 0.023 mag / 22.6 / 22.3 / 22.4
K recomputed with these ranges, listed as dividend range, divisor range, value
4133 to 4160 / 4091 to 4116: 1.15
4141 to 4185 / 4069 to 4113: 1.08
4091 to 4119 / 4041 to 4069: 0.87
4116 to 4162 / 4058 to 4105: 1.04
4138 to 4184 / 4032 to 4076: 0.98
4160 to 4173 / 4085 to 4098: 1.10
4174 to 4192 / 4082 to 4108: 1.07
